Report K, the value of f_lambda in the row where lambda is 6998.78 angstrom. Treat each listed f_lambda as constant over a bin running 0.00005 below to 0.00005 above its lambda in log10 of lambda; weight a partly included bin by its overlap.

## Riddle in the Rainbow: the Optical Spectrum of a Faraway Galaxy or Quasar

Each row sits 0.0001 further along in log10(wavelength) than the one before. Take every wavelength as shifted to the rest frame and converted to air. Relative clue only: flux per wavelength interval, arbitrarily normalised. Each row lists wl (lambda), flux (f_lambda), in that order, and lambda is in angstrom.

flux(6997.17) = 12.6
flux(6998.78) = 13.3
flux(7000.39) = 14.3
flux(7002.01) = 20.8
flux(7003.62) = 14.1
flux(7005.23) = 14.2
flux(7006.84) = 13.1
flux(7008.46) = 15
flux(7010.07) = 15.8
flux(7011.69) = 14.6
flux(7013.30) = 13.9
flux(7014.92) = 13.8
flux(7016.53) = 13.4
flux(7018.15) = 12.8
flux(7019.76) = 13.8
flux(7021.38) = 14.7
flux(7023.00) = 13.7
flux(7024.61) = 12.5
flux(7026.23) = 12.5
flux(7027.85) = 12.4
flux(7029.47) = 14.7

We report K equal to 13.3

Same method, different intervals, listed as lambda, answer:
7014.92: 13.8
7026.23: 12.5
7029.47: 14.7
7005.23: 14.2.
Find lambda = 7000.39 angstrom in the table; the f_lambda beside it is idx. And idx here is 14.3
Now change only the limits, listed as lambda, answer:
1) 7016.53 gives 13.4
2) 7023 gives 13.7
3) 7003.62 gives 14.1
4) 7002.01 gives 20.8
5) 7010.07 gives 15.8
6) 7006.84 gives 13.1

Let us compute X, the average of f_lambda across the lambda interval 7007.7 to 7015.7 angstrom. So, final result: 14.6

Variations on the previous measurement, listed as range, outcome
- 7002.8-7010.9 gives 14.5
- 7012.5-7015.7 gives 13.8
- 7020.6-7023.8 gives 14.2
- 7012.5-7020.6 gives 13.5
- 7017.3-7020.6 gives 13.3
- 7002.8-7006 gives 14.2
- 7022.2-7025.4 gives 13.1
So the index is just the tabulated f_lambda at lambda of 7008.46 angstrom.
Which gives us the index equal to 15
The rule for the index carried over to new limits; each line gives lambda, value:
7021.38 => 14.7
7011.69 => 14.6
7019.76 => 13.8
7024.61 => 12.5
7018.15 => 12.8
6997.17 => 12.6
